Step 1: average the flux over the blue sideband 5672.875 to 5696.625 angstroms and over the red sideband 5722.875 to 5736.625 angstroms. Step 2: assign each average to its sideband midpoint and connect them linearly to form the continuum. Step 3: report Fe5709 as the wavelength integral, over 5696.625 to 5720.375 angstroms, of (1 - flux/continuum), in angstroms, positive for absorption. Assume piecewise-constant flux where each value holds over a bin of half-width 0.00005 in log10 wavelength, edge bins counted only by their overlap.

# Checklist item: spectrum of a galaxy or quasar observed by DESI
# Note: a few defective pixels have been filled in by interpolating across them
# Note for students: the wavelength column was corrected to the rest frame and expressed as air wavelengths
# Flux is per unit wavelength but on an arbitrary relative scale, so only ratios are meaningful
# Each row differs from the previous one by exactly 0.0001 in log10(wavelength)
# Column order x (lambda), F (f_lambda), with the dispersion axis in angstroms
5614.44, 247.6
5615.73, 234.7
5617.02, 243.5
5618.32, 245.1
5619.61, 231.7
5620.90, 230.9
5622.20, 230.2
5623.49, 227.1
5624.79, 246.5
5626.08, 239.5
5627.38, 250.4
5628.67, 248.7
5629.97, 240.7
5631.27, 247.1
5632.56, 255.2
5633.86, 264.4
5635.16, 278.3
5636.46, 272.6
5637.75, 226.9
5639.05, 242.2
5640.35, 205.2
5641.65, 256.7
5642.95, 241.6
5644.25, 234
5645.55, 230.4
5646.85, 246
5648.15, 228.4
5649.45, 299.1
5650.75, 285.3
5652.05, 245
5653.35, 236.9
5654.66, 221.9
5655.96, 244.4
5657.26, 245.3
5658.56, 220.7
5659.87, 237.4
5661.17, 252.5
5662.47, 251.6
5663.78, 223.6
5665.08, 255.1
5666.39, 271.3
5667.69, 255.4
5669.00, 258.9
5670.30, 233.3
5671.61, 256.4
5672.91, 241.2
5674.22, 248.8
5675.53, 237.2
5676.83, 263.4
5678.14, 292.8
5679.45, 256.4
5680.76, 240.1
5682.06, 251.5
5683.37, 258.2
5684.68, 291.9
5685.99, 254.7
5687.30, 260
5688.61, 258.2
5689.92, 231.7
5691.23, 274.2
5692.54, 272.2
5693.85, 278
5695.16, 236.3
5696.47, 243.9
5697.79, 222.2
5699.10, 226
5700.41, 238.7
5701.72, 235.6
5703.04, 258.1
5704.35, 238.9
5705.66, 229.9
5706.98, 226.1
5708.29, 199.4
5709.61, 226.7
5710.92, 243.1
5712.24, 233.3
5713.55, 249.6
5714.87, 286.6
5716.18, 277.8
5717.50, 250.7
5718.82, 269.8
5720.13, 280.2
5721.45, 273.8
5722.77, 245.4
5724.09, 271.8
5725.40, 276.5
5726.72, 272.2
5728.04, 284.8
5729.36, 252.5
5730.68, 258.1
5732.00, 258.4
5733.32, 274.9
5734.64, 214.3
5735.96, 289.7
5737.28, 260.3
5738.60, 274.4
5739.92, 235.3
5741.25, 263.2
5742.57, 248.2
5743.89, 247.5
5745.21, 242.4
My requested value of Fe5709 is 1.6 angstroms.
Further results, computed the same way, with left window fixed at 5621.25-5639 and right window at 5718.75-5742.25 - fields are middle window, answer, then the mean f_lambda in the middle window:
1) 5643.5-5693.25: 0.4 angstroms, 252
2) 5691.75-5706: 0.8 angstroms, 244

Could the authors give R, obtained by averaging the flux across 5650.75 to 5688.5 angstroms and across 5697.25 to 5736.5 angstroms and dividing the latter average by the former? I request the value 1.0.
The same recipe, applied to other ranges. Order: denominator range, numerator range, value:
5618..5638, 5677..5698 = 1.05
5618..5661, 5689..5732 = 1.03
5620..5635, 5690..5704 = 1.01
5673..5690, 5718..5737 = 1.03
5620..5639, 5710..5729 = 1.07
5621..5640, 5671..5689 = 1.05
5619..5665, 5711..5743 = 1.07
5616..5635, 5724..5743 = 1.08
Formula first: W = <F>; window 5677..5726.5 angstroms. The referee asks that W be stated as 253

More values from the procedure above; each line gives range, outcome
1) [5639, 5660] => 242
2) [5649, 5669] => 249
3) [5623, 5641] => 246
